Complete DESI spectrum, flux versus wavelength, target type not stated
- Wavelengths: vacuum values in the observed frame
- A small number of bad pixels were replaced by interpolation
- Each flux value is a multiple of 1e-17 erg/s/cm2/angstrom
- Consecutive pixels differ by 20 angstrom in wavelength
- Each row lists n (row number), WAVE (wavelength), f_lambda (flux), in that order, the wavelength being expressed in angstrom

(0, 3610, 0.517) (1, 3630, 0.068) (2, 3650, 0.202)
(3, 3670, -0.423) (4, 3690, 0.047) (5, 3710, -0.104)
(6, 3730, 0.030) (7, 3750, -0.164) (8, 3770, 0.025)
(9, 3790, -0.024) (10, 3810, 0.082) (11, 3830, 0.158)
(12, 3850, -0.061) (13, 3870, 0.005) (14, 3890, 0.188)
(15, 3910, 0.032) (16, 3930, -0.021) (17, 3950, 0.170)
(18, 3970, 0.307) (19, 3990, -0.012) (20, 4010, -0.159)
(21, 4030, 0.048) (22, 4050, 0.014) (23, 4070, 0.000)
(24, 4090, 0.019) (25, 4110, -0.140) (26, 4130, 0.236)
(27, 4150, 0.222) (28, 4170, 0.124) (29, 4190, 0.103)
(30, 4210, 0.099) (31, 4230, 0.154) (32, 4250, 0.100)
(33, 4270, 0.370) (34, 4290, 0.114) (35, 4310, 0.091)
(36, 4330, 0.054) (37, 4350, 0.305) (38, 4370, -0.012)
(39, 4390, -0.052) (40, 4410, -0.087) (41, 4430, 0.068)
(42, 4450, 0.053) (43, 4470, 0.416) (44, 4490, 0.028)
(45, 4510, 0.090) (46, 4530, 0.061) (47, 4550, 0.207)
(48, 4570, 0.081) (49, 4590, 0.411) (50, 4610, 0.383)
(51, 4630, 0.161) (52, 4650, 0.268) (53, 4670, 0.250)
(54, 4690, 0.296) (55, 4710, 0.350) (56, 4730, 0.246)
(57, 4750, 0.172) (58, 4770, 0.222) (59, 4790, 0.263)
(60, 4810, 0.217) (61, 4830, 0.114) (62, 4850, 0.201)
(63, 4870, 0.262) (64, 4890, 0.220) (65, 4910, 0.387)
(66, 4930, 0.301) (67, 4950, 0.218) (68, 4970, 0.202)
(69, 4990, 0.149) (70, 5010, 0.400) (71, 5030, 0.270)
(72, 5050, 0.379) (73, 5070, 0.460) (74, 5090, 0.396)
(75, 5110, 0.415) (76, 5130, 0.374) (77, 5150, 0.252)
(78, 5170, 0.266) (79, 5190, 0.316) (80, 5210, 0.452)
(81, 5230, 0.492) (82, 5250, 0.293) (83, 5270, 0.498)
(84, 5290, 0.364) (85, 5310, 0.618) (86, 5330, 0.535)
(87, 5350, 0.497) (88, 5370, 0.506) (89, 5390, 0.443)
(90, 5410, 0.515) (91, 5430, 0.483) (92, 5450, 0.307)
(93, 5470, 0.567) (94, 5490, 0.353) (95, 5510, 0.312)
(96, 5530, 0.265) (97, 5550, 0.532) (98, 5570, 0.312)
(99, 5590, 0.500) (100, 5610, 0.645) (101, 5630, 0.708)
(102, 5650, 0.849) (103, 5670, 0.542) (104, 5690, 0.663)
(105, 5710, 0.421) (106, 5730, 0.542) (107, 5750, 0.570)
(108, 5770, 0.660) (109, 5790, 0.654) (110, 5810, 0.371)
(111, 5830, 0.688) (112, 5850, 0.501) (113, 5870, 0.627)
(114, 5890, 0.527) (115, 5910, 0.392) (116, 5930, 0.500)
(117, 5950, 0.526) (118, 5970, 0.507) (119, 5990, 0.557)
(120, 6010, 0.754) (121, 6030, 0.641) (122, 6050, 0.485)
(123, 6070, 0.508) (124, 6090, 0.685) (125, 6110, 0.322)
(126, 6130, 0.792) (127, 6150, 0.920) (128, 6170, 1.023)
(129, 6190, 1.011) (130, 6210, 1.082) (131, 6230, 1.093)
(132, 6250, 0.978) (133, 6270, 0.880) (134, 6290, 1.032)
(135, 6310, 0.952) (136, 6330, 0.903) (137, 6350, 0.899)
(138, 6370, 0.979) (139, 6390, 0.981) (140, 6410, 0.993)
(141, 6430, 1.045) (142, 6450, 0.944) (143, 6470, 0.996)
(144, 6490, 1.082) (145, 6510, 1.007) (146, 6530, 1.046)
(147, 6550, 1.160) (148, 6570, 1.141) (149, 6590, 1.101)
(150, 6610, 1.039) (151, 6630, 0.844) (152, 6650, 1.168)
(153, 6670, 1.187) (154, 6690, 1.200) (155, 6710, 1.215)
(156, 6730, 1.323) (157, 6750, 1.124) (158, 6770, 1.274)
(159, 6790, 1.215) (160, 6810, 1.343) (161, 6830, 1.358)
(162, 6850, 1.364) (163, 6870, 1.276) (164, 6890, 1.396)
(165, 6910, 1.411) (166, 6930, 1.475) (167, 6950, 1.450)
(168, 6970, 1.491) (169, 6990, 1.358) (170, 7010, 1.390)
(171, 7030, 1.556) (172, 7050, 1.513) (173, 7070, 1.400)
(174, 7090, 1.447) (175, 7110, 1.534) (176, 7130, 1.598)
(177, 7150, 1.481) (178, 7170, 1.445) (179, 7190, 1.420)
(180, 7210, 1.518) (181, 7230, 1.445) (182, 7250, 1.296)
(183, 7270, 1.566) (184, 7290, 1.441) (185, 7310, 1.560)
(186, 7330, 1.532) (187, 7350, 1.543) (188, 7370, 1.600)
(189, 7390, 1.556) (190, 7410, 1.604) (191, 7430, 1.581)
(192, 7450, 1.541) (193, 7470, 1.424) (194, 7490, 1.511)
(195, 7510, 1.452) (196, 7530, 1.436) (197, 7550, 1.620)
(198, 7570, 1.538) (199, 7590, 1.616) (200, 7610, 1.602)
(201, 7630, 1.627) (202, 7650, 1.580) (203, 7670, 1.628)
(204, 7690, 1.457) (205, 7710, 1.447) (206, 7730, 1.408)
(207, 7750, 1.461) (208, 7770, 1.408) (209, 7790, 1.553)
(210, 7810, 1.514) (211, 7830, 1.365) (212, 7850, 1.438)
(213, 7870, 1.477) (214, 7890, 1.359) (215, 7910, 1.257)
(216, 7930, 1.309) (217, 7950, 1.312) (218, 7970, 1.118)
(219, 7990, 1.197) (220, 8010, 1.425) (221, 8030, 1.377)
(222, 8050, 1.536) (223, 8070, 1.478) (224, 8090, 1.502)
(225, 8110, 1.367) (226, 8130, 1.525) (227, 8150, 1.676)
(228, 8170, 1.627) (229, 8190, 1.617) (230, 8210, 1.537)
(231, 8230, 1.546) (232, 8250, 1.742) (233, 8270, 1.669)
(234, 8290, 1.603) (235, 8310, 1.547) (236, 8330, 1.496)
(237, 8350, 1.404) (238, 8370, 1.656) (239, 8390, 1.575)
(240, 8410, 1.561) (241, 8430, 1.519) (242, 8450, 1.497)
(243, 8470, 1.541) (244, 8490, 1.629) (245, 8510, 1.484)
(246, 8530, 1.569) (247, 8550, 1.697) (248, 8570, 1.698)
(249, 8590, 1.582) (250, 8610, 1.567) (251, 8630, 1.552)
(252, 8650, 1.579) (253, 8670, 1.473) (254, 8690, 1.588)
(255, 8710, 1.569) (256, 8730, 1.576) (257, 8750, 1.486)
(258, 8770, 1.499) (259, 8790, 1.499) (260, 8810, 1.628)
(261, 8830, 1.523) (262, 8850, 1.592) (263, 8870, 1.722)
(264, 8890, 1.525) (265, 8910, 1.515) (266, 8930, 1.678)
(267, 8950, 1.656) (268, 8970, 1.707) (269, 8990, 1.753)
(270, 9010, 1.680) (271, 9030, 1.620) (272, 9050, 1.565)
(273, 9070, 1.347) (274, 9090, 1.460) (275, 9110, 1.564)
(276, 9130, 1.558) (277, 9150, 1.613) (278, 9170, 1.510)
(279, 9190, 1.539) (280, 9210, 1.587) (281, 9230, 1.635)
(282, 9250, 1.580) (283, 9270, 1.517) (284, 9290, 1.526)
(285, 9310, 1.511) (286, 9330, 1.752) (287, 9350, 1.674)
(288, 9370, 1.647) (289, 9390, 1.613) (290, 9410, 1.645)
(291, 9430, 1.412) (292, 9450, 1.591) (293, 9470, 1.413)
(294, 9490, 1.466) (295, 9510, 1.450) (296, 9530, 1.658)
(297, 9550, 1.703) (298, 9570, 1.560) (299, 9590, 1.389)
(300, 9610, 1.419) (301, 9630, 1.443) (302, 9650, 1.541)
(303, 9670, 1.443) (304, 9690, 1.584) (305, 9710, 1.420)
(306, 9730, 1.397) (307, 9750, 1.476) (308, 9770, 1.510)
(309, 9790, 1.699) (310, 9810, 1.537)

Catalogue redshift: 0.54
